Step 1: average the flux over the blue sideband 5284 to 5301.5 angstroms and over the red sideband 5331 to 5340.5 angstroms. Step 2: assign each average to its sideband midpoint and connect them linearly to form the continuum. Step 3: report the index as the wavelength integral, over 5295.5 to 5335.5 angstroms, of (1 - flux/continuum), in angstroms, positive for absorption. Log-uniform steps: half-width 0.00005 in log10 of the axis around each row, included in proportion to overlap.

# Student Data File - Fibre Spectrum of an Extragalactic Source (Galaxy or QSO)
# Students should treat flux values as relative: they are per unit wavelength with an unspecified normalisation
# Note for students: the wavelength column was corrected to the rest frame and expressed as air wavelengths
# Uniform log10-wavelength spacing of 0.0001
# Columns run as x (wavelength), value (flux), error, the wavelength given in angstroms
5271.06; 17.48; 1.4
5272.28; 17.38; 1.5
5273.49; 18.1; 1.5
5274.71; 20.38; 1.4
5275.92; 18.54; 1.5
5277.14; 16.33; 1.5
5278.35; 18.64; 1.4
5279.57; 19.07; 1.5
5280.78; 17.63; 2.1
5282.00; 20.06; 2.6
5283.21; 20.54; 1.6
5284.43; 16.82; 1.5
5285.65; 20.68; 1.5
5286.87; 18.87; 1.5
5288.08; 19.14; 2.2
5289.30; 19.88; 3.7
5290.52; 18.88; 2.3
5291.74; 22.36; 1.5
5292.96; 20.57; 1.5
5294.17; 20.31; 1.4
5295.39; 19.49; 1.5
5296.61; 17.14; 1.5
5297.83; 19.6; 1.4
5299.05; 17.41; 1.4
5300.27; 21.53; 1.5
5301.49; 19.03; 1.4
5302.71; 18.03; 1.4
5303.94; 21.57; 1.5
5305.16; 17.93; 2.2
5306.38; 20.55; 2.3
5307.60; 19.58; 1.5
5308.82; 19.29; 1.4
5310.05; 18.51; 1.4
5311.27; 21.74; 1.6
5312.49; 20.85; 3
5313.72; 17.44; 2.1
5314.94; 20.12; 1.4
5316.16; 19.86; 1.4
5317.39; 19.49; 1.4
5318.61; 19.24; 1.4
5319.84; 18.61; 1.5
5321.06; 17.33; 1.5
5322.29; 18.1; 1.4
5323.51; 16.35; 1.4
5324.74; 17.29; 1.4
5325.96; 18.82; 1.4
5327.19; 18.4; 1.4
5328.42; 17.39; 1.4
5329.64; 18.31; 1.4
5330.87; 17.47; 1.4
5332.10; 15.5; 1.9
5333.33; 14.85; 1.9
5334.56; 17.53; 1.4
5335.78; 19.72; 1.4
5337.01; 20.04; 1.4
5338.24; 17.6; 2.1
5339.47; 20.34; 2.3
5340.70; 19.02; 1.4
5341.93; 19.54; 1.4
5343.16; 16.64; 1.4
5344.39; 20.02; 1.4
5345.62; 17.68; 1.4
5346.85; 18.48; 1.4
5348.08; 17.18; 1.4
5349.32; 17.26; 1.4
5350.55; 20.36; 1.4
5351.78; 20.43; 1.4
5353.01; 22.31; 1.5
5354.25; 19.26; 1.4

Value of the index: 0.2 angstroms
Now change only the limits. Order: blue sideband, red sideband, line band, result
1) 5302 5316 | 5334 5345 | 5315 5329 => 0.7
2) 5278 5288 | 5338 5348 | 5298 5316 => -0.6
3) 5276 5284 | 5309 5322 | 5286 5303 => -0.5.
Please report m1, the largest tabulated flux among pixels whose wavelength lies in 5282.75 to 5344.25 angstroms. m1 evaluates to 22.36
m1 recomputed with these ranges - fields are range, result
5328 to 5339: 20.04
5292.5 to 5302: 21.53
